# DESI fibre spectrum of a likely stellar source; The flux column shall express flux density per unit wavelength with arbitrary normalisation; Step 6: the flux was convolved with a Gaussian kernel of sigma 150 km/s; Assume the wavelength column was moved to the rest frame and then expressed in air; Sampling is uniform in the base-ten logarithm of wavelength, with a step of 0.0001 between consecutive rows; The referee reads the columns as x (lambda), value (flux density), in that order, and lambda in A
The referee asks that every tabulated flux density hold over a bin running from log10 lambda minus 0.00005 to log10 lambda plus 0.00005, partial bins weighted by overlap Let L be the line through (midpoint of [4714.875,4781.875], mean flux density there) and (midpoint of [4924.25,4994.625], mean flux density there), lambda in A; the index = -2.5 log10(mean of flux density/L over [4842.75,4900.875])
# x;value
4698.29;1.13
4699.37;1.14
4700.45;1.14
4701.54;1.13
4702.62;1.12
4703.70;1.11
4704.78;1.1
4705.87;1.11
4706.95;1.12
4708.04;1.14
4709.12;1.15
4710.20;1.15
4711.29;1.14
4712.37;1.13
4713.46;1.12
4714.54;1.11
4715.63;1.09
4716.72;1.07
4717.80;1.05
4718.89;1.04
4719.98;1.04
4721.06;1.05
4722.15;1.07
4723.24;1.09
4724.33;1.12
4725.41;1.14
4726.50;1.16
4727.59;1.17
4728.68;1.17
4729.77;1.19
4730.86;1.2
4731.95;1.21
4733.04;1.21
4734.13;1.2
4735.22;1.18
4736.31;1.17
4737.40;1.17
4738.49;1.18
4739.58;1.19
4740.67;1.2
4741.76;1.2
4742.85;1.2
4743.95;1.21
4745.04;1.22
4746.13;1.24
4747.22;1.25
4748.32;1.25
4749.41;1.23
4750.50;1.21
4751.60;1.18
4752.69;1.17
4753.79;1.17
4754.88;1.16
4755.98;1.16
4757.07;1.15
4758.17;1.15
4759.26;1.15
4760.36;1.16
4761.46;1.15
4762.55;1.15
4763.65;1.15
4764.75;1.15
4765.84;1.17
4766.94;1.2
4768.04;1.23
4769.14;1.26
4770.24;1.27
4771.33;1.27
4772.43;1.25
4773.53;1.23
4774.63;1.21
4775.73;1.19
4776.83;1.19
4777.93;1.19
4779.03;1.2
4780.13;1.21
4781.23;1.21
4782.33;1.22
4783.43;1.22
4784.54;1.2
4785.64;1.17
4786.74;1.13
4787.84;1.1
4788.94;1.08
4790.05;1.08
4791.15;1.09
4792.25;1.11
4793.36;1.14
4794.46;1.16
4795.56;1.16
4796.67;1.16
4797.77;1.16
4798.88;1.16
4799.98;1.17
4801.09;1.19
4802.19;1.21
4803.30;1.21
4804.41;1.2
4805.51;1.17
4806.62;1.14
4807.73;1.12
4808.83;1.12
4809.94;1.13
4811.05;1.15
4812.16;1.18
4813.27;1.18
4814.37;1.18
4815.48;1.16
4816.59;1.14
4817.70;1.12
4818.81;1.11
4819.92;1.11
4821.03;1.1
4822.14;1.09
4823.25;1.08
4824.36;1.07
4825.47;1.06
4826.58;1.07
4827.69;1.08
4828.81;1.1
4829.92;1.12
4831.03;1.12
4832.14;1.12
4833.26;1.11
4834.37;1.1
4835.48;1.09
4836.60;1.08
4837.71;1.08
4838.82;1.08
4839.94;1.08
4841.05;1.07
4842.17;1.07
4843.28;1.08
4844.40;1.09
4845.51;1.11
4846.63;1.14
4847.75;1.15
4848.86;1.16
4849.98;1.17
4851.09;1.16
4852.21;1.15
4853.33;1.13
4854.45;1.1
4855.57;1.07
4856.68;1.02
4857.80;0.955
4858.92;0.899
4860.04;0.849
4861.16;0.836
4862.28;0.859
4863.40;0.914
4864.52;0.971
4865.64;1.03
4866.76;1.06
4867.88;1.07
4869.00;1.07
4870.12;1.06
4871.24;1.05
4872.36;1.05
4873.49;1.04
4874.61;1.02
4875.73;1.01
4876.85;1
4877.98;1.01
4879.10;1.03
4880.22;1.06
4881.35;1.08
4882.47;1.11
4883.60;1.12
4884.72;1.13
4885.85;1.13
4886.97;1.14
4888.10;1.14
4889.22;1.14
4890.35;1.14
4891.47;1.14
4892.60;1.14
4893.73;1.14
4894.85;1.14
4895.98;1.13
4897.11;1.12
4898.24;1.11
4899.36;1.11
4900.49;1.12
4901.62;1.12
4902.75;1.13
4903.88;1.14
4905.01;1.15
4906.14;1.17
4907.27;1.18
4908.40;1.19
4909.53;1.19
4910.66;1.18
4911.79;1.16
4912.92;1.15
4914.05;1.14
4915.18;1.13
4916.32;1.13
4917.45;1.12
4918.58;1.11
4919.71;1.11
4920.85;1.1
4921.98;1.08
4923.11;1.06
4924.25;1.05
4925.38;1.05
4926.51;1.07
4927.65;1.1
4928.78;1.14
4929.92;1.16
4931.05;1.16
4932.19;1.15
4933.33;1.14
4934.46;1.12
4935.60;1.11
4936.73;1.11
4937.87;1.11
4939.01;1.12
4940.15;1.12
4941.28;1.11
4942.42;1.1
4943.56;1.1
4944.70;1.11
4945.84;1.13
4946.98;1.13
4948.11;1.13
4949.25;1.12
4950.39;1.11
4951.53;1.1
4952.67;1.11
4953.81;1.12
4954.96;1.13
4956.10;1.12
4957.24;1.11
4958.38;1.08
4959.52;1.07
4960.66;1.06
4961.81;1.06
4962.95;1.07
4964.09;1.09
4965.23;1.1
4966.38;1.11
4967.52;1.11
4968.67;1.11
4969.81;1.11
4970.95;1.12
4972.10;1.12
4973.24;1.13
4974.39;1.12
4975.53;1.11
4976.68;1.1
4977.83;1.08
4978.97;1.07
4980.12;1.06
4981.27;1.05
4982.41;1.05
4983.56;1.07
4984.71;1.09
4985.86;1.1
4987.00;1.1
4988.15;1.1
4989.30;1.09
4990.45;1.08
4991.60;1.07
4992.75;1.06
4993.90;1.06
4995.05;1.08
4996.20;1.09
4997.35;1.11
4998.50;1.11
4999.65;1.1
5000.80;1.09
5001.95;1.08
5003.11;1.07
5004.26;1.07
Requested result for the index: 0.06 mag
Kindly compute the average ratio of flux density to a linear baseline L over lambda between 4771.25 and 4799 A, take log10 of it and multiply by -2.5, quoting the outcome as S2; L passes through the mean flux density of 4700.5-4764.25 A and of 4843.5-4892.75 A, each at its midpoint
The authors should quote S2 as -0.05 mag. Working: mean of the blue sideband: 1.15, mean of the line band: 1.17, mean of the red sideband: 1.06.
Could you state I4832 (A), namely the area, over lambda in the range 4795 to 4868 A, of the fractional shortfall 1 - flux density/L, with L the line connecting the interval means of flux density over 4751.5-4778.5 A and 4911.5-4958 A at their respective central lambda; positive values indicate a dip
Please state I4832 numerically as 4.0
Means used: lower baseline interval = 1.19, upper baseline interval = 1.11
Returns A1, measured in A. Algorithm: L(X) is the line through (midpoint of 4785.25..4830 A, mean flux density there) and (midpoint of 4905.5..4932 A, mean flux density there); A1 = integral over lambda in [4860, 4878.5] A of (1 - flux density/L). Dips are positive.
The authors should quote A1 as 2.2 A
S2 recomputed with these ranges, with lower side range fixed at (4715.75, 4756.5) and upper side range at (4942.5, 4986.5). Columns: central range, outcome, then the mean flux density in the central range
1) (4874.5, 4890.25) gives 0.04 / 1.08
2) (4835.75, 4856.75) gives 0.03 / 1.11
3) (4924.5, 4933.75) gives -0.01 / 1.12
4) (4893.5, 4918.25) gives -0.03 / 1.14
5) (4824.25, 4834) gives 0.04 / 1.1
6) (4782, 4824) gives 0.00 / 1.15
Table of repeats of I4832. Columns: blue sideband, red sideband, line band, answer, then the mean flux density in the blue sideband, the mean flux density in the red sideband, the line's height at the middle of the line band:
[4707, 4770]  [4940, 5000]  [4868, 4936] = 0.3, 1.16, 1.1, 1.12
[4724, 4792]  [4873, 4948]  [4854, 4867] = 2.0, 1.19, 1.12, 1.14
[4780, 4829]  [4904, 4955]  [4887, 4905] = 0.0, 1.14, 1.12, 1.13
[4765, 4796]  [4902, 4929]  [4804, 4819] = 0.3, 1.18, 1.13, 1.17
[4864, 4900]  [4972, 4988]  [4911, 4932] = -0.5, 1.08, 1.09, 1.09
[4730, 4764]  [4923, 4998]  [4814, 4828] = 0.6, 1.19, 1.1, 1.16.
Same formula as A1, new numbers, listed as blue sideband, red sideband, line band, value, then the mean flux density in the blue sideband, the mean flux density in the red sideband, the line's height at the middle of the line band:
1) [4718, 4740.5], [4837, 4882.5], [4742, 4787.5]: -3.1 A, 1.15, 1.05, 1.12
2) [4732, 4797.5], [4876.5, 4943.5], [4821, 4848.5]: 1.4 A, 1.18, 1.12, 1.15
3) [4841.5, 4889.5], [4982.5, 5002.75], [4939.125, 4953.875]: -0.5 A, 1.06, 1.09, 1.07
